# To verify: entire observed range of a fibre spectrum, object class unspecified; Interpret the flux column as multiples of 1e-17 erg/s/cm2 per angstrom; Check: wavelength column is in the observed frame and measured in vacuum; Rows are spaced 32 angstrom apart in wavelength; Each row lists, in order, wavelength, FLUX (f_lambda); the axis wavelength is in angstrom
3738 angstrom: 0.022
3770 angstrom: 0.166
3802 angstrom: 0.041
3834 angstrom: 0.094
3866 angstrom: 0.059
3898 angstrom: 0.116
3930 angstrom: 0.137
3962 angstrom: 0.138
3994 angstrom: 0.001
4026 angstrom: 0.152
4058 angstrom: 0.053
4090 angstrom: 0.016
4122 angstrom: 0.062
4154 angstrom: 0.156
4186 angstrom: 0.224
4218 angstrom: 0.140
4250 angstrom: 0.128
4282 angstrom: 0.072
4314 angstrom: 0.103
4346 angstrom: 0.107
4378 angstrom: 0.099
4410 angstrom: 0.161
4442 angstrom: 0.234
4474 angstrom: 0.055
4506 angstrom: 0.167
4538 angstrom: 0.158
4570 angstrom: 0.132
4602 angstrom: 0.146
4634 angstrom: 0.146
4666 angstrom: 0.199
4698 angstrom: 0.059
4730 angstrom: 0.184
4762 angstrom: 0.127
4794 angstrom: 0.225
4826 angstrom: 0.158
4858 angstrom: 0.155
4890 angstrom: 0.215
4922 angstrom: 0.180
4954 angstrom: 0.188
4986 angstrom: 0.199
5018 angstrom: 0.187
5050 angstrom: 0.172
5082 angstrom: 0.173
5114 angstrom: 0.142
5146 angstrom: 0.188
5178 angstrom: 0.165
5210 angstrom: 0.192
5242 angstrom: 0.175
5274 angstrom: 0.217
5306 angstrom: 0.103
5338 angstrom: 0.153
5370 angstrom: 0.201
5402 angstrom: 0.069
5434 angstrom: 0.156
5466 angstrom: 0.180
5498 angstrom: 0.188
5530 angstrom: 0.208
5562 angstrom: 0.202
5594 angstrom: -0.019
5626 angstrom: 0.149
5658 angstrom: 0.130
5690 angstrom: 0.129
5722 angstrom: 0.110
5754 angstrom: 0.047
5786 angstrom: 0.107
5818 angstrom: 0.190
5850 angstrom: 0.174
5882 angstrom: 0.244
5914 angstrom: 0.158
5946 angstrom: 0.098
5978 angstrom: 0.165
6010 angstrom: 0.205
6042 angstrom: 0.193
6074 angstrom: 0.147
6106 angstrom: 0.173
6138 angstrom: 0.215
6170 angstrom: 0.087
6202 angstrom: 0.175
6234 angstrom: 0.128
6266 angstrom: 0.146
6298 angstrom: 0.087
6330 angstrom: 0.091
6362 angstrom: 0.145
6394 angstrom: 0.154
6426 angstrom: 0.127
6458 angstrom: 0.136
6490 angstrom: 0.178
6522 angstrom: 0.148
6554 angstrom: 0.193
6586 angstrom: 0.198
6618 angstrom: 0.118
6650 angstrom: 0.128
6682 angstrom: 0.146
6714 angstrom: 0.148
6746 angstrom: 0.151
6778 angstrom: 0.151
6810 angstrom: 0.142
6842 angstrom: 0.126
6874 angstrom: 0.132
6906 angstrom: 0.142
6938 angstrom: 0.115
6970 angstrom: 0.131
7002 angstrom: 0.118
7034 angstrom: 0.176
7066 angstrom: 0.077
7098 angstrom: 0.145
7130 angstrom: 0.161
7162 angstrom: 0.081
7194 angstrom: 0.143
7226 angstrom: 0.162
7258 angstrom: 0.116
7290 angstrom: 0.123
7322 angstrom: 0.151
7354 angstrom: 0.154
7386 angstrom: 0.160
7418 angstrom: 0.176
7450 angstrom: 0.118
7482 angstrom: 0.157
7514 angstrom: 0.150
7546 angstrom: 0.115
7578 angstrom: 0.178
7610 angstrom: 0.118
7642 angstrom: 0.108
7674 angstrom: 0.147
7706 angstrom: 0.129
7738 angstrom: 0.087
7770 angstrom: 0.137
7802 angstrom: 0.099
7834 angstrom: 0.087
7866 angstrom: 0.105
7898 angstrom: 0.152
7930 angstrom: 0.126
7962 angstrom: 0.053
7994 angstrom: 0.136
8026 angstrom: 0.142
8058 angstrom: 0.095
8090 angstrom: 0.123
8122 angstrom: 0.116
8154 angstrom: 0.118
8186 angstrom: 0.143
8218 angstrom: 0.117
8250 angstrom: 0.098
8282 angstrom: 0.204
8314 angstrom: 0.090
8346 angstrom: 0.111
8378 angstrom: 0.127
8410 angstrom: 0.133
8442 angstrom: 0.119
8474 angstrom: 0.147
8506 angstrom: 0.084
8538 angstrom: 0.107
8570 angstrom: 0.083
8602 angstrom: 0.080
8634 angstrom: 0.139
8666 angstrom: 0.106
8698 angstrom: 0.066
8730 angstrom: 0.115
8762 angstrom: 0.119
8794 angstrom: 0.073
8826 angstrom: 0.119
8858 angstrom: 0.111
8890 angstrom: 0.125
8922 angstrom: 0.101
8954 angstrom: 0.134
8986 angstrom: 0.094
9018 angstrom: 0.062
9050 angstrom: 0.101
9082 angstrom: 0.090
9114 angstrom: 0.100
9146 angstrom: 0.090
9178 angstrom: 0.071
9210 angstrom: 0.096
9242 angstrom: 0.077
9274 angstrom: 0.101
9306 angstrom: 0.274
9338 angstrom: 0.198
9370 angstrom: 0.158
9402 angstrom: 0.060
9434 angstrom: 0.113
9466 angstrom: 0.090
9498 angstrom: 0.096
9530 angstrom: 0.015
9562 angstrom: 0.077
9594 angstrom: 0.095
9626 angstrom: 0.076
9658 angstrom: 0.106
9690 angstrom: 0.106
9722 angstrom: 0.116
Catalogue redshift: 0.08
